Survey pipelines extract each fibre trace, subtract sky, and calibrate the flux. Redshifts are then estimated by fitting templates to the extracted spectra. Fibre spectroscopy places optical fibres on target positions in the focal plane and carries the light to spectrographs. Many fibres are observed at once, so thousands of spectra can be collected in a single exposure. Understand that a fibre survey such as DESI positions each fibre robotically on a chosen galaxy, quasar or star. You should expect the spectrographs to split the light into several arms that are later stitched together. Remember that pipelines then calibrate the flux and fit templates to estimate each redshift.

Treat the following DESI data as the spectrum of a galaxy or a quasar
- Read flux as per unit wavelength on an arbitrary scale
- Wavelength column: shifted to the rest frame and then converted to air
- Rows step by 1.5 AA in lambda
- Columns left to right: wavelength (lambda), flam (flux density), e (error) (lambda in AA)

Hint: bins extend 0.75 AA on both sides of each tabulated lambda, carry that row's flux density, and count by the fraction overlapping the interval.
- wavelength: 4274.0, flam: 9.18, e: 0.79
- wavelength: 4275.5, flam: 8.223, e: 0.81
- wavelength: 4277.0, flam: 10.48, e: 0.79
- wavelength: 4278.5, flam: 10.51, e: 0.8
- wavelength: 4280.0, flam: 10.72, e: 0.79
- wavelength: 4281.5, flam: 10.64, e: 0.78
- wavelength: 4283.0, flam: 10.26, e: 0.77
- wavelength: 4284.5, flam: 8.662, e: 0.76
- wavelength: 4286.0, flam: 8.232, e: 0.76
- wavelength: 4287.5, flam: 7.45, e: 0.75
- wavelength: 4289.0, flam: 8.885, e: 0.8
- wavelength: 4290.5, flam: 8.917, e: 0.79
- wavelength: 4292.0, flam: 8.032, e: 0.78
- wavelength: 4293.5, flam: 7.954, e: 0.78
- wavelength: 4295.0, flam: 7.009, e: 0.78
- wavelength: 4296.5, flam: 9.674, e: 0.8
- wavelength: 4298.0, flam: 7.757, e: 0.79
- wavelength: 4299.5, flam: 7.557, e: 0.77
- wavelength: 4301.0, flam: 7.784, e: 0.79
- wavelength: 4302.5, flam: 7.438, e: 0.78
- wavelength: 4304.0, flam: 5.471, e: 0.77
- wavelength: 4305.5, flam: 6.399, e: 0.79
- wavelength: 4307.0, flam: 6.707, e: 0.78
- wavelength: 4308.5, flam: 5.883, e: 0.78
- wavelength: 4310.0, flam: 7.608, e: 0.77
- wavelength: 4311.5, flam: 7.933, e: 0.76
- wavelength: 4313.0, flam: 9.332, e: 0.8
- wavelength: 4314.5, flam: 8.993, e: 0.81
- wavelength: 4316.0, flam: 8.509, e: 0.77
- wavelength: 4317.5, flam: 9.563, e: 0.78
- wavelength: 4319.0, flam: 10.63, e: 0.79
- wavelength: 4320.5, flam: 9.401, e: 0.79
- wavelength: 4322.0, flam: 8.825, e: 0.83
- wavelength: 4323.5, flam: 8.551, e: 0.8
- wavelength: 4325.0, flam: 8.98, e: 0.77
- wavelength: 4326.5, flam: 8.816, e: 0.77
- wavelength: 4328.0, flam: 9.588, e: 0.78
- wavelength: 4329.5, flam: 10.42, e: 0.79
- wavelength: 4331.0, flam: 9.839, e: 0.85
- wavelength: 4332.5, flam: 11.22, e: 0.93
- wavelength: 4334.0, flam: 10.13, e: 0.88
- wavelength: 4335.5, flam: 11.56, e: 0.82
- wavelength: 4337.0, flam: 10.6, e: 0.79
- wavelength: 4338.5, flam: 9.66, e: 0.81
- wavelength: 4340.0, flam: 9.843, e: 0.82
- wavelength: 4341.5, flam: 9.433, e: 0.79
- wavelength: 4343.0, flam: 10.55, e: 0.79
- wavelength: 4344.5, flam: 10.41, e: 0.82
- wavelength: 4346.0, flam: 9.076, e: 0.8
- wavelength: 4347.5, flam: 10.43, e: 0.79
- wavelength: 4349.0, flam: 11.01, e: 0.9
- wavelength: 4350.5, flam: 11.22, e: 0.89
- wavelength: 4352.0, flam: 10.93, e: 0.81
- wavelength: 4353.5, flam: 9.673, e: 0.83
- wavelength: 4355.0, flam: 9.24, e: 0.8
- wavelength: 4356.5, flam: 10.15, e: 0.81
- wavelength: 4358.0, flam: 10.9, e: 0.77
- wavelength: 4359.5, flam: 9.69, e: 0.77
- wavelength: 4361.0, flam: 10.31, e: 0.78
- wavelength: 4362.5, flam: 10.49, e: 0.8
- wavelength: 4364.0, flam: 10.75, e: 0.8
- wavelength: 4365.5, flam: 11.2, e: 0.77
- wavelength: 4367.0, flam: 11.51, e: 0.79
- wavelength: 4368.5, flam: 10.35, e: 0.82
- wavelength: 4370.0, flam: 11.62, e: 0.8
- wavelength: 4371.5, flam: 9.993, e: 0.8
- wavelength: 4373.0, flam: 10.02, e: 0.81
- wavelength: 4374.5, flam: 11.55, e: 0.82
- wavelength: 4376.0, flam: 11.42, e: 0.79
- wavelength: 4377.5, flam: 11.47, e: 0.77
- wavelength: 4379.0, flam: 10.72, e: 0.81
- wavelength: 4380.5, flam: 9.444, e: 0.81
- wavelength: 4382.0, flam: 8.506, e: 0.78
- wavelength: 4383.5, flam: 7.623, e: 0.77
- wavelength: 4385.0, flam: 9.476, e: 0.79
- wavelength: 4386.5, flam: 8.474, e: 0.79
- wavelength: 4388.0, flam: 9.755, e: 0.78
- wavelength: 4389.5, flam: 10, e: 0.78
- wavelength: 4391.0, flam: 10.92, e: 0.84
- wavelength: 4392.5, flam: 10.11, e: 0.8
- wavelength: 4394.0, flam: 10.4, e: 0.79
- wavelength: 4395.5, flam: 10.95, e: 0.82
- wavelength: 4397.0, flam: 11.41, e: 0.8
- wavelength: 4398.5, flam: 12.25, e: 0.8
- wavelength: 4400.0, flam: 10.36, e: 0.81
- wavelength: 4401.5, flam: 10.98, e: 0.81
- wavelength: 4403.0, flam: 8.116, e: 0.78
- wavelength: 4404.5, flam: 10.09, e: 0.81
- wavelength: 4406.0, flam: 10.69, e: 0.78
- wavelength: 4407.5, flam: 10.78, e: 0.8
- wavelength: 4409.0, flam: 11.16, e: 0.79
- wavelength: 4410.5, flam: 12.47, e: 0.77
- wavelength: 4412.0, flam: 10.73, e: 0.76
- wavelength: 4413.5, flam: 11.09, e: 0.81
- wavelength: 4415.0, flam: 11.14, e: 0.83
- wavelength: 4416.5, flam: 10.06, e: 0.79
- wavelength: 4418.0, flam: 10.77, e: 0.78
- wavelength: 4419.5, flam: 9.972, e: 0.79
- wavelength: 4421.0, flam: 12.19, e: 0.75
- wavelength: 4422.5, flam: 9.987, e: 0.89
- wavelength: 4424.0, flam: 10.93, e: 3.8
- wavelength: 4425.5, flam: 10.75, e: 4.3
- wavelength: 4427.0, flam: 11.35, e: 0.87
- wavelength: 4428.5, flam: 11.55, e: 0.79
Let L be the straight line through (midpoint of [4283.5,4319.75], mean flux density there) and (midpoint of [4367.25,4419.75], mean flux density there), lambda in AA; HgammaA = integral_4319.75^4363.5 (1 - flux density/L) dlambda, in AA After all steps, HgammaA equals -4.6 AA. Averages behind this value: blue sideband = 8.03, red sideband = 10.4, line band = 10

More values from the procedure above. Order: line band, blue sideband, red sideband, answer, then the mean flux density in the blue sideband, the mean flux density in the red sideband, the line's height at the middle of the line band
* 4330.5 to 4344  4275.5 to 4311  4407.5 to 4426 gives -1.64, 8.26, 10.9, 9.21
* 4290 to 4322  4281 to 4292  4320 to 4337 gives 4.42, 8.9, 9.8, 9.32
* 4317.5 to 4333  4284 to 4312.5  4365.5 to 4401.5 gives -1.95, 7.66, 10.4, 8.52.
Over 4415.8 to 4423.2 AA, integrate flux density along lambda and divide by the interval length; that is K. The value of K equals 10.6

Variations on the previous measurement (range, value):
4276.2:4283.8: 10.5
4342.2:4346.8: 10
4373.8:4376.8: 11.5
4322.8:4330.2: 9.27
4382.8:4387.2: 8.54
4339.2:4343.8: 9.94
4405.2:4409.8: 10.9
